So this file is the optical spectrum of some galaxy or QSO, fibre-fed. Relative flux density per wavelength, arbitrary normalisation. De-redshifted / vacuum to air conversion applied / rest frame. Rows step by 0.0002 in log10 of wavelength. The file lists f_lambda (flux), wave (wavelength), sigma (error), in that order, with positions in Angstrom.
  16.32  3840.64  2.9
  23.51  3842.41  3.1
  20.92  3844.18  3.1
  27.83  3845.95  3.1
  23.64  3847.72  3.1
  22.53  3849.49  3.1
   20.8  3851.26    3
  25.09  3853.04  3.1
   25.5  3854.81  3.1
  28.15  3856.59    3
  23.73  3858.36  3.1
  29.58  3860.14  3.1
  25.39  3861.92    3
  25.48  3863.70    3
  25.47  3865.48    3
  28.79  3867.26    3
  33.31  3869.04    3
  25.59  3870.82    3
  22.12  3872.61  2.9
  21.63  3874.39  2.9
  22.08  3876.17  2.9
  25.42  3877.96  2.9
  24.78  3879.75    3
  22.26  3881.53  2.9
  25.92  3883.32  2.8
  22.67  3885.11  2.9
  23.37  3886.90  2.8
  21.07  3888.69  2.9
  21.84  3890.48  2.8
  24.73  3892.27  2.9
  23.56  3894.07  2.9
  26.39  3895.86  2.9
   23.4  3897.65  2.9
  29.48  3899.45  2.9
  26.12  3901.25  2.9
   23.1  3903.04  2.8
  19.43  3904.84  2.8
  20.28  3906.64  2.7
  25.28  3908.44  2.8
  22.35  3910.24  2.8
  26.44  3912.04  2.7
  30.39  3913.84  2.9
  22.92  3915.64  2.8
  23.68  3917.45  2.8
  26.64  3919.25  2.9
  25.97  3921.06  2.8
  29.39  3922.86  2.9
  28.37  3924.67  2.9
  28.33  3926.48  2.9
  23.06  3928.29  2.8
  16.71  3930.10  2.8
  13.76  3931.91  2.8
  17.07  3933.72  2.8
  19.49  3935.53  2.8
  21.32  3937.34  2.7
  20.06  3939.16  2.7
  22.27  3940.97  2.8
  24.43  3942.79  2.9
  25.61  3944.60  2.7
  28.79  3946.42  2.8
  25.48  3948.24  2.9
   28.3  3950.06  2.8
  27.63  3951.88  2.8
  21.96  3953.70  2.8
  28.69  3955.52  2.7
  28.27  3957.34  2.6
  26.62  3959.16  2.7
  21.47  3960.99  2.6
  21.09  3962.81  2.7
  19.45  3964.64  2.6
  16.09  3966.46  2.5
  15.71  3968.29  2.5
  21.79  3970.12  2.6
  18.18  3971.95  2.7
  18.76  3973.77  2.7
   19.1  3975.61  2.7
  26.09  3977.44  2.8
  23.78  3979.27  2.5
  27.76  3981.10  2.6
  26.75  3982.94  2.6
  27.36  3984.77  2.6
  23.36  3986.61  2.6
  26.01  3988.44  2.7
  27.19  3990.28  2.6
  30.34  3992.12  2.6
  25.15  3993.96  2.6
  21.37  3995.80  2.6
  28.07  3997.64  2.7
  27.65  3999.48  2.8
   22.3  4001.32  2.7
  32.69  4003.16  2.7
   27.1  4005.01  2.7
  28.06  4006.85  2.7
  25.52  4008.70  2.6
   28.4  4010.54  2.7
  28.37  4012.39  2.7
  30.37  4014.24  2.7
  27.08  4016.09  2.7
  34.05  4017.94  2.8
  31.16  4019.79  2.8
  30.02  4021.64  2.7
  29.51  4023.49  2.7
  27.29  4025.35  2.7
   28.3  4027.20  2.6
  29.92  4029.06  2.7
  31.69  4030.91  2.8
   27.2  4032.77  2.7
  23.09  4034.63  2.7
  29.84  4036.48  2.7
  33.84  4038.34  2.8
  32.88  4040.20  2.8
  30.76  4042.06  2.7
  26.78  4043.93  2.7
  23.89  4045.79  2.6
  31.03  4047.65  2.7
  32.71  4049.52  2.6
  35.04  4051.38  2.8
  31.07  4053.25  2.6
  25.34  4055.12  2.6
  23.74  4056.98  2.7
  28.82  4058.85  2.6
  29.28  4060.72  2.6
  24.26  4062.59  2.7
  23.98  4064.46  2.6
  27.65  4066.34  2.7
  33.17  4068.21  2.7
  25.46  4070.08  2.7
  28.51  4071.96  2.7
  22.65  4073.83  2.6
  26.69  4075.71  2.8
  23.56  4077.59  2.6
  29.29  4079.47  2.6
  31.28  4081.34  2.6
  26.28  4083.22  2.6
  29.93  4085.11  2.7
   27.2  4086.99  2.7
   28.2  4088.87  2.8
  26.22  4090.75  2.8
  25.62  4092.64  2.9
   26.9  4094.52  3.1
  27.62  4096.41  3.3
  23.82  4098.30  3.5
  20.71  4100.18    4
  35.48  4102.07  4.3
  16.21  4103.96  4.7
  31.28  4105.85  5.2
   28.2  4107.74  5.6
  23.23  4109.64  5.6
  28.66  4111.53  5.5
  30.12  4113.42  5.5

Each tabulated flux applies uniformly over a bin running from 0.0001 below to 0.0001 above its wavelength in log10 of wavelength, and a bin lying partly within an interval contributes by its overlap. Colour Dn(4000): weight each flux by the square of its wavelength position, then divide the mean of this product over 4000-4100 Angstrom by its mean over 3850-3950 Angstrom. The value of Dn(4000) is 1.25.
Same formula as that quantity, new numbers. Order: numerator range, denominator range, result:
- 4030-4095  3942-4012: 1.18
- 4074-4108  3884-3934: 1.23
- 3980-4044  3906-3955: 1.23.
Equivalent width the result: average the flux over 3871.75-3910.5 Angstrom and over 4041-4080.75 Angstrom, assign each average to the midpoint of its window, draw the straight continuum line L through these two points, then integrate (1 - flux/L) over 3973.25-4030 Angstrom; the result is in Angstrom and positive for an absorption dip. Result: -1.65 Angstrom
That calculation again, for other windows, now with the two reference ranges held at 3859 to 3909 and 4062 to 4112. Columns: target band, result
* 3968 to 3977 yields 2.19 Angstrom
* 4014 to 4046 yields -4.02 Angstrom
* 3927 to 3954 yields 2.88 Angstrom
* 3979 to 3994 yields -0.54 Angstrom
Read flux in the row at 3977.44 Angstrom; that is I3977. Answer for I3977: 26.09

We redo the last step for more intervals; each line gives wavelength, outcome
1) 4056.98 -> 23.74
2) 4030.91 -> 31.69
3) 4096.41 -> 27.62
